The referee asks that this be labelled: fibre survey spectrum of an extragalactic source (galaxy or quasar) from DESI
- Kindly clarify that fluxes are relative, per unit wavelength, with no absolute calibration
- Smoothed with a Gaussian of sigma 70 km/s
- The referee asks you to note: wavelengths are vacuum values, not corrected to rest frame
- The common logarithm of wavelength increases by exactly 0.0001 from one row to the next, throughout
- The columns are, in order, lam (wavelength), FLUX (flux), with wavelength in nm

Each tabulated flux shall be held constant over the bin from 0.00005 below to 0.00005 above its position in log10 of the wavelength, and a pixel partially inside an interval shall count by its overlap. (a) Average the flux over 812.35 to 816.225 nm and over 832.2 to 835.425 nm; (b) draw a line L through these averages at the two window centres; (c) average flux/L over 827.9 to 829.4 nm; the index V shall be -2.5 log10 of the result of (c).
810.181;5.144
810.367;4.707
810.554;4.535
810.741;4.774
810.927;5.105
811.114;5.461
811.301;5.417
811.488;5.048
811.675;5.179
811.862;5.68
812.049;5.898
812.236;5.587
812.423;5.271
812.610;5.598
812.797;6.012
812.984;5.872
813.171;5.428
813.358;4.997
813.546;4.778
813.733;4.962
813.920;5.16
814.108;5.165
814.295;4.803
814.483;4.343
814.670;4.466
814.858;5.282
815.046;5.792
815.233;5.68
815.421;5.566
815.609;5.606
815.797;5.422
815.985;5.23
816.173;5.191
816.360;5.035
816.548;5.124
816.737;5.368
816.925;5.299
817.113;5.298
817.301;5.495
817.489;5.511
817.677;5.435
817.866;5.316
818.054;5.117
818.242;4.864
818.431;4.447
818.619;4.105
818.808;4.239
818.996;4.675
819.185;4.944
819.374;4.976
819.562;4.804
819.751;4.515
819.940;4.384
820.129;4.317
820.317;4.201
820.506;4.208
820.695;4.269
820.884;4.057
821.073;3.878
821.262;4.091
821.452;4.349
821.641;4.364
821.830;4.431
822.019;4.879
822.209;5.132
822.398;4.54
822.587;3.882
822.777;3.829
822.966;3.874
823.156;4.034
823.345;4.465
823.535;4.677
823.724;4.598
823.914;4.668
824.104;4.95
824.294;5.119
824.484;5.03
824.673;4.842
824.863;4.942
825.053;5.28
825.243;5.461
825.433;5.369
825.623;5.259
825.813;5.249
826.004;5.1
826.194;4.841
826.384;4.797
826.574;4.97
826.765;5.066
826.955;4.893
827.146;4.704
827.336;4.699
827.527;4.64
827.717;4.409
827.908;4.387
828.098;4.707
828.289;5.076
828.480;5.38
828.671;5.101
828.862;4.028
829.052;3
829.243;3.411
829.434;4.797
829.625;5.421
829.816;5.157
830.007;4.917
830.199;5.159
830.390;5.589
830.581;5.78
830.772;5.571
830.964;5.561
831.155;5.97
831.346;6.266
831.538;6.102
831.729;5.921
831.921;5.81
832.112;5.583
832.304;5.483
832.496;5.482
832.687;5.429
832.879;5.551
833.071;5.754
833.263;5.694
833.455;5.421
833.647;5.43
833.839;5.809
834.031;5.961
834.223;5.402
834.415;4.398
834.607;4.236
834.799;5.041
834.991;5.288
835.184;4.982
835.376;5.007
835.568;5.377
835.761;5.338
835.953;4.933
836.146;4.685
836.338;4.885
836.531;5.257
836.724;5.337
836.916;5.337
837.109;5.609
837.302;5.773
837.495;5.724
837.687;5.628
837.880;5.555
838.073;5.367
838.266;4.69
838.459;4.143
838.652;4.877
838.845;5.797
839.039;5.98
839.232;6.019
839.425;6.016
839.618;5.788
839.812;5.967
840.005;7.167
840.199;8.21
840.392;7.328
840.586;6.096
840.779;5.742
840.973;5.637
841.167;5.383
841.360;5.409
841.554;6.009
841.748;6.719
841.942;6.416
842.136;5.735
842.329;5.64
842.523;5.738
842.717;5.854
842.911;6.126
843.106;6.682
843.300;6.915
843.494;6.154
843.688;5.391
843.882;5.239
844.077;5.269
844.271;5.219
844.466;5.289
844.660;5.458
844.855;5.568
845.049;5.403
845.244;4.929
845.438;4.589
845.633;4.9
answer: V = 0.20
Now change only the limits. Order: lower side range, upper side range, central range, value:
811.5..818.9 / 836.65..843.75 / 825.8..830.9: 0.153 mag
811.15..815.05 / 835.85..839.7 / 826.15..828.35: 0.122 mag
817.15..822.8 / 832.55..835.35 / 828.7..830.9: 0.061 mag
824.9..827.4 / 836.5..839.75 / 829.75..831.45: -0.070 mag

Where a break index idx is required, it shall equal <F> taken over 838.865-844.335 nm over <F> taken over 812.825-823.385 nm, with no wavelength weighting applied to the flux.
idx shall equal 1.26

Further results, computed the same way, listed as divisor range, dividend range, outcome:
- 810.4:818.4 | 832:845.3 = 1.07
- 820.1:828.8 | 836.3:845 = 1.24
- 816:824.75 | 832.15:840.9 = 1.18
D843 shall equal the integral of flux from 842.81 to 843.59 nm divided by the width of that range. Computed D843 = 6.46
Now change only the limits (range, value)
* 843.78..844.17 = 5.25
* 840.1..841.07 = 6.6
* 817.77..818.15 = 5.22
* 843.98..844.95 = 5.36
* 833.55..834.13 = 5.73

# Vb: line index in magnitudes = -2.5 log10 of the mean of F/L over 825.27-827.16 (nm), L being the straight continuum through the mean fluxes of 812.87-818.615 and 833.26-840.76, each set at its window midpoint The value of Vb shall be 0.063 mag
